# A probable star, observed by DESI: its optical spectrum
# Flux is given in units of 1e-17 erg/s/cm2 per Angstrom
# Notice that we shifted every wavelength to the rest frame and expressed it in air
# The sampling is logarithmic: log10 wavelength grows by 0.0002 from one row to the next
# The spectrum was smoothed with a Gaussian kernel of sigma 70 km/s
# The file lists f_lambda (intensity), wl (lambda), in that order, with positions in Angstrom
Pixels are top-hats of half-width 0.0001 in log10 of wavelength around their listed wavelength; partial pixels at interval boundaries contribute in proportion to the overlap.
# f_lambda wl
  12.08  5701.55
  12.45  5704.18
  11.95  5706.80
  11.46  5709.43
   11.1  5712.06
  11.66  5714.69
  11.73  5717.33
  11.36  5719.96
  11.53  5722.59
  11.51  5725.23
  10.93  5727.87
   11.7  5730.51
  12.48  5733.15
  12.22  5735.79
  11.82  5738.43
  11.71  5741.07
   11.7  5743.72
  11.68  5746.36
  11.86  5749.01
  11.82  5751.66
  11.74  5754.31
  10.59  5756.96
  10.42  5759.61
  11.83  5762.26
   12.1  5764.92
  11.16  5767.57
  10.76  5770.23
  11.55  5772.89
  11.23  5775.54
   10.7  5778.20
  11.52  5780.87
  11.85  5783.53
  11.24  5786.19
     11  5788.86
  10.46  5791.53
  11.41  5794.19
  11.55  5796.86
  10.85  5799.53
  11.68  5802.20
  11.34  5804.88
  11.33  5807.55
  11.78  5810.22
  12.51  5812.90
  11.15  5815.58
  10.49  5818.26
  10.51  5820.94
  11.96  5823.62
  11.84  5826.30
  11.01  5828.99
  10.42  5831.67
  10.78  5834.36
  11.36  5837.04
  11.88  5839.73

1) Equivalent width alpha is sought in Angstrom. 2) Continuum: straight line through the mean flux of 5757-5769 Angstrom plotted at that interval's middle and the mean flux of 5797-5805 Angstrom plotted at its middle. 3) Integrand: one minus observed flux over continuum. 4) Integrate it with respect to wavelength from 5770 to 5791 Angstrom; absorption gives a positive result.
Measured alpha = 0.1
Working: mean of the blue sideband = 11.3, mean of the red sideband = 11.3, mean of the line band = 11.2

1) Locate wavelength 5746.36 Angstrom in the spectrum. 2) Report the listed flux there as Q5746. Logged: 11.68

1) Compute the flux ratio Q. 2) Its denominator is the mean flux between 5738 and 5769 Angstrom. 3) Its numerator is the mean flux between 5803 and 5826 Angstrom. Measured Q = 0.99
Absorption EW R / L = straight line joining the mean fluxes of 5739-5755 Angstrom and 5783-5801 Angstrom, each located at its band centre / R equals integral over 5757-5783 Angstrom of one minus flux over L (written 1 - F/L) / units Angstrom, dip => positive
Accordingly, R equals 0.5 Angstrom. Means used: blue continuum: 11.8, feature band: 11.2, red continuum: 11.2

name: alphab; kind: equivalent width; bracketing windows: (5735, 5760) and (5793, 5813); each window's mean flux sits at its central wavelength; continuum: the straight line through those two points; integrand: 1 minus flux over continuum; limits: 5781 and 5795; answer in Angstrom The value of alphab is 0.4 Angstrom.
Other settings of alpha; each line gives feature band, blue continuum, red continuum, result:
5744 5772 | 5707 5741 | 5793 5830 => 0.3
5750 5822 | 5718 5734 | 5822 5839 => 0.6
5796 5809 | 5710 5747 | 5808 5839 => 0.0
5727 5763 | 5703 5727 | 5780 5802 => -0.4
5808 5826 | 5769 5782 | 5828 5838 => -0.8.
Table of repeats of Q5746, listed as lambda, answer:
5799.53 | 10.85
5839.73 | 11.88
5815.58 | 11.15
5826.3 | 11.84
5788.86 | 11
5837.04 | 11.36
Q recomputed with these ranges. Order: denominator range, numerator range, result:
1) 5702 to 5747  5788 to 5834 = 0.96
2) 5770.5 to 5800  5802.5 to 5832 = 1.01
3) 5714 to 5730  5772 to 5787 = 0.99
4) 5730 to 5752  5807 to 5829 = 0.96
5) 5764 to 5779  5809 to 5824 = 1.01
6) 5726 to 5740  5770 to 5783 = 0.95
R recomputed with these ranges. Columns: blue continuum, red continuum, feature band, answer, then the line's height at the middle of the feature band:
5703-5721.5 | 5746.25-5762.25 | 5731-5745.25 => -0.6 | 11.5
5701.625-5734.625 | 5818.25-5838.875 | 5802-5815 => -0.6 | 11.2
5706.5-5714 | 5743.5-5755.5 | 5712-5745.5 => -0.2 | 11.6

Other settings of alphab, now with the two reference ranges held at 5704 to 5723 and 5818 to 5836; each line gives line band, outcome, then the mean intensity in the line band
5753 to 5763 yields 0.25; 11.1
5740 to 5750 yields -0.24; 11.7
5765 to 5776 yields 0.05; 11.3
